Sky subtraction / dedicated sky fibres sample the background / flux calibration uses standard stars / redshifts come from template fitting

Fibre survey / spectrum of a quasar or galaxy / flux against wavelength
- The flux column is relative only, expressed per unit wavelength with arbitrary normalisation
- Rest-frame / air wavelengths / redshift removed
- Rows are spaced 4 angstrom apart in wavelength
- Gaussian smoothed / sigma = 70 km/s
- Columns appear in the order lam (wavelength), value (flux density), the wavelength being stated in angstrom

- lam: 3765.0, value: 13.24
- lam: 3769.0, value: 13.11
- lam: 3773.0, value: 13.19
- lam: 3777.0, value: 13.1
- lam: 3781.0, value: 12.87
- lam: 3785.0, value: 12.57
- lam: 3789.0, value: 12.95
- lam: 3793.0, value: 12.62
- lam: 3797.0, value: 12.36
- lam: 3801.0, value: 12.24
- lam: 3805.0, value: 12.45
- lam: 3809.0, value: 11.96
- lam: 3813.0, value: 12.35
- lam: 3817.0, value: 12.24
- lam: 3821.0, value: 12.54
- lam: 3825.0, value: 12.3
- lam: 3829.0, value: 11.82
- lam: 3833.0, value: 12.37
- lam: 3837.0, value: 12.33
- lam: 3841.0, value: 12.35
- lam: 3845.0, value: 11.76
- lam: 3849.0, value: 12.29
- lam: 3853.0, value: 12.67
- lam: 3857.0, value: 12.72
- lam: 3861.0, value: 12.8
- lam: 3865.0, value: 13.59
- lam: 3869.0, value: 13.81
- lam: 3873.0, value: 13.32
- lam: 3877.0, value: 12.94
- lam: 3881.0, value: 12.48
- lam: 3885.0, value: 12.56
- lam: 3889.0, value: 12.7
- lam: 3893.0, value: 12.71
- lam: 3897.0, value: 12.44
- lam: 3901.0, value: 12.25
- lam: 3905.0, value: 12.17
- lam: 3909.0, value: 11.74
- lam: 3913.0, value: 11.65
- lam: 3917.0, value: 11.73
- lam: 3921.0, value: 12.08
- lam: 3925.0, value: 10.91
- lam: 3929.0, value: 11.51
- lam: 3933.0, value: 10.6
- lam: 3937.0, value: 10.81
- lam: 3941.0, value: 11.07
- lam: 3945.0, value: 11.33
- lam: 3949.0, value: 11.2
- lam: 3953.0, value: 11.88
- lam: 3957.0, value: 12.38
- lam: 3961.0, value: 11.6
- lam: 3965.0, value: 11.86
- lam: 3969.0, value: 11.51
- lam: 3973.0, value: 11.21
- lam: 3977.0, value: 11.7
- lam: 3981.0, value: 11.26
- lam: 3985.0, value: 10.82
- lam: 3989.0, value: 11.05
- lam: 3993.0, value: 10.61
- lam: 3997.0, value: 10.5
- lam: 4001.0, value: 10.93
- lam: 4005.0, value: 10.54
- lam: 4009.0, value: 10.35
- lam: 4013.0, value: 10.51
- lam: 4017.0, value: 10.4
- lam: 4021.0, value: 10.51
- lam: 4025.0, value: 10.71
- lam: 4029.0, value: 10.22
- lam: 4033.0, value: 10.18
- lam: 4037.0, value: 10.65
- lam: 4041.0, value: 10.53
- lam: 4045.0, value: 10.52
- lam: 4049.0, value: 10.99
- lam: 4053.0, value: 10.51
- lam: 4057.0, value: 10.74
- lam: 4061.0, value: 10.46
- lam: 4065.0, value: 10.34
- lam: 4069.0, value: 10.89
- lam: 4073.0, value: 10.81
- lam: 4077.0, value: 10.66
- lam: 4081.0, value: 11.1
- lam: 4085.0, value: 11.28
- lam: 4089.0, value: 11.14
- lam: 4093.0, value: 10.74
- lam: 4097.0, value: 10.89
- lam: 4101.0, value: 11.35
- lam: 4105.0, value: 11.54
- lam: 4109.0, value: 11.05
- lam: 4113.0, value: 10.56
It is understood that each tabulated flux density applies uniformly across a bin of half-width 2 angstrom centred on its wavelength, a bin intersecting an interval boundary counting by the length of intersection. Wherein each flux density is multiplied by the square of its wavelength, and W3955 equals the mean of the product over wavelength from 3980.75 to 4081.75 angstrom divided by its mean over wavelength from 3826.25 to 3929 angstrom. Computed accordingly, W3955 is 0.93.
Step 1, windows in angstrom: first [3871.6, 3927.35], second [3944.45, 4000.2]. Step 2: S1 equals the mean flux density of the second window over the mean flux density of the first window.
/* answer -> 0.9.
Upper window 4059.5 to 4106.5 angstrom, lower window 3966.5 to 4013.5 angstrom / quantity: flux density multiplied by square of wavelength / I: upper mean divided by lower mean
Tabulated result 1.05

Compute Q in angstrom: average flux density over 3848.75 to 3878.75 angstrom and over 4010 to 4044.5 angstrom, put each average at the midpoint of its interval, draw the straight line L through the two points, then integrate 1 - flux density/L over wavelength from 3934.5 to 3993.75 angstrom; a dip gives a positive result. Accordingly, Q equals 0.5 angstrom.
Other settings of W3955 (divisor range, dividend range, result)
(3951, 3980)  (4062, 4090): 0.98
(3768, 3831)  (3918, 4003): 0.98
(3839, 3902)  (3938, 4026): 0.92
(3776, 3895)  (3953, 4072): 0.94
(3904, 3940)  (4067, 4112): 1.05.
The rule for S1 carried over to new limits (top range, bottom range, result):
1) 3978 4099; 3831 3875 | 0.84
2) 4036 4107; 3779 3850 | 0.88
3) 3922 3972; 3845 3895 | 0.89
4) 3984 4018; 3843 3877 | 0.83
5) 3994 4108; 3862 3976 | 0.89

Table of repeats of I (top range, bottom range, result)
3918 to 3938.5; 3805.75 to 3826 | 0.97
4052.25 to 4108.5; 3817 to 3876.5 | 0.97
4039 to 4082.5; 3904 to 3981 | 0.98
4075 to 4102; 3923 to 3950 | 1.07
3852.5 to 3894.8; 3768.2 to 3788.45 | 1.05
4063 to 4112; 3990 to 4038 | 1.08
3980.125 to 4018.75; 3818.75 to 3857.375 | 0.94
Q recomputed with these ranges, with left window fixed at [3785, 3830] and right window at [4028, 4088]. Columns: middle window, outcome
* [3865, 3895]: -2.8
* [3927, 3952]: 0.8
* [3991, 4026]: 1.4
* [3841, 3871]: -1.8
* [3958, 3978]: -0.6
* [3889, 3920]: -1.1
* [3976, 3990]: 0.0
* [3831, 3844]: -0.1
